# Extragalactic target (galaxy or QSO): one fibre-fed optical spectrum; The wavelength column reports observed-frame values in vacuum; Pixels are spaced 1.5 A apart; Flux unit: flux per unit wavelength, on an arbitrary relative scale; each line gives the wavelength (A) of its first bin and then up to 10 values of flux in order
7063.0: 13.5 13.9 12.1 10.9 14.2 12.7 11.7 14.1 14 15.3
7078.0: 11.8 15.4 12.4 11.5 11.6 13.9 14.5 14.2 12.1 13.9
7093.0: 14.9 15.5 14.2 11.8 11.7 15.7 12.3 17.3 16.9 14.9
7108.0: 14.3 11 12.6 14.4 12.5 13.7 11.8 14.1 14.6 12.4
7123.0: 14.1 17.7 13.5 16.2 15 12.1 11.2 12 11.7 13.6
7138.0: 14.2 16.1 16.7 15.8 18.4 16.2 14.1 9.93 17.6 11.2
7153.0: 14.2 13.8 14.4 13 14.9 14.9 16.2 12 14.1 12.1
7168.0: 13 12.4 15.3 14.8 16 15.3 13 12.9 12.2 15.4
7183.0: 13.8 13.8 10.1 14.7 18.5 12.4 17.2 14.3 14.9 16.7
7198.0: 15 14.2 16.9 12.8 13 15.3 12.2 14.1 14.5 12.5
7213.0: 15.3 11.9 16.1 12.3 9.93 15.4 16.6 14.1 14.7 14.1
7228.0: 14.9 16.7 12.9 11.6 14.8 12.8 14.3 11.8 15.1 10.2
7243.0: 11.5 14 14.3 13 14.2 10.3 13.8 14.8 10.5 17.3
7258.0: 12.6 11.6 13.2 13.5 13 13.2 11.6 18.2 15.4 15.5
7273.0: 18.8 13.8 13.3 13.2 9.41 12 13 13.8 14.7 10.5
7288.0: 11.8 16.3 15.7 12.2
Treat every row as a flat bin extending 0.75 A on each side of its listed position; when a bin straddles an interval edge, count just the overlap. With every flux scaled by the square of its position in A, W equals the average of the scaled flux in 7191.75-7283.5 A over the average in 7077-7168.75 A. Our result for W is 1.03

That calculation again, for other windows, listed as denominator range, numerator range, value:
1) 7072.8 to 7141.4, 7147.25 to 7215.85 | 1.04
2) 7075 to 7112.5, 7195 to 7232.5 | 1.07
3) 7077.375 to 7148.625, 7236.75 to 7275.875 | 1.02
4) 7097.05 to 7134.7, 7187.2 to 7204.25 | 1.12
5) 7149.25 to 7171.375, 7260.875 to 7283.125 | 1.02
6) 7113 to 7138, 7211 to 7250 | 1.04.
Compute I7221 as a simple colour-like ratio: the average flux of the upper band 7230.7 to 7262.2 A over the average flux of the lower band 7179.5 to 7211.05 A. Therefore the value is 0.9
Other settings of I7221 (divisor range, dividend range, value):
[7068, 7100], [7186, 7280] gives 1.04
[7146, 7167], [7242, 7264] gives 0.95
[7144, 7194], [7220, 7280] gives 0.97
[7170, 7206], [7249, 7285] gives 0.94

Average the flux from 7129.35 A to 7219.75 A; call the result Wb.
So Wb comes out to 14.1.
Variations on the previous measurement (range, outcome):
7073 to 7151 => 14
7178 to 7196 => 14.2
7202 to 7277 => 13.7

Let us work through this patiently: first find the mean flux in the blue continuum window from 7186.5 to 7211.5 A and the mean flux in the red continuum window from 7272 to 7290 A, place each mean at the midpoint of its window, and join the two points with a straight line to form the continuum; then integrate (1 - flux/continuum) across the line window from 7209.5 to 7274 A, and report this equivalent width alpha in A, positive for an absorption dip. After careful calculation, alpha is 0.94 A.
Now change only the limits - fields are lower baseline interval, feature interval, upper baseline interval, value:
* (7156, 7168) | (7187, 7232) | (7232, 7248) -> -3.6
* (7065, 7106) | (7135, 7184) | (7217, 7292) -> -2.4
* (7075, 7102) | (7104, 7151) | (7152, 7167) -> -1.4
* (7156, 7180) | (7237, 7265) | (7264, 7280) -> 2.1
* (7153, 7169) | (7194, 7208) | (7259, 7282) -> -0.8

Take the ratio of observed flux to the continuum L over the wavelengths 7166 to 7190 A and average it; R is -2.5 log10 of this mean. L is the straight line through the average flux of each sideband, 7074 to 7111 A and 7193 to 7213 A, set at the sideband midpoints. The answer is 0.022 mag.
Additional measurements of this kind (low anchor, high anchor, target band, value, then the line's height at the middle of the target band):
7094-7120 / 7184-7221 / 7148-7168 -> 0.02 mag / 14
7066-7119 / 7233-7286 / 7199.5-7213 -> -0.04 mag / 13.5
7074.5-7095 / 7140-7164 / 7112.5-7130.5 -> 0.01 mag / 14.2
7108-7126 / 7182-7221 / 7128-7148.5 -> -0.04 mag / 13.7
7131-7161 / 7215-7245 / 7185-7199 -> -0.07 mag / 13.9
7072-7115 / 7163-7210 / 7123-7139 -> 0.01 mag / 13.9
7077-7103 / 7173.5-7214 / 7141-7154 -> -0.07 mag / 13.9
